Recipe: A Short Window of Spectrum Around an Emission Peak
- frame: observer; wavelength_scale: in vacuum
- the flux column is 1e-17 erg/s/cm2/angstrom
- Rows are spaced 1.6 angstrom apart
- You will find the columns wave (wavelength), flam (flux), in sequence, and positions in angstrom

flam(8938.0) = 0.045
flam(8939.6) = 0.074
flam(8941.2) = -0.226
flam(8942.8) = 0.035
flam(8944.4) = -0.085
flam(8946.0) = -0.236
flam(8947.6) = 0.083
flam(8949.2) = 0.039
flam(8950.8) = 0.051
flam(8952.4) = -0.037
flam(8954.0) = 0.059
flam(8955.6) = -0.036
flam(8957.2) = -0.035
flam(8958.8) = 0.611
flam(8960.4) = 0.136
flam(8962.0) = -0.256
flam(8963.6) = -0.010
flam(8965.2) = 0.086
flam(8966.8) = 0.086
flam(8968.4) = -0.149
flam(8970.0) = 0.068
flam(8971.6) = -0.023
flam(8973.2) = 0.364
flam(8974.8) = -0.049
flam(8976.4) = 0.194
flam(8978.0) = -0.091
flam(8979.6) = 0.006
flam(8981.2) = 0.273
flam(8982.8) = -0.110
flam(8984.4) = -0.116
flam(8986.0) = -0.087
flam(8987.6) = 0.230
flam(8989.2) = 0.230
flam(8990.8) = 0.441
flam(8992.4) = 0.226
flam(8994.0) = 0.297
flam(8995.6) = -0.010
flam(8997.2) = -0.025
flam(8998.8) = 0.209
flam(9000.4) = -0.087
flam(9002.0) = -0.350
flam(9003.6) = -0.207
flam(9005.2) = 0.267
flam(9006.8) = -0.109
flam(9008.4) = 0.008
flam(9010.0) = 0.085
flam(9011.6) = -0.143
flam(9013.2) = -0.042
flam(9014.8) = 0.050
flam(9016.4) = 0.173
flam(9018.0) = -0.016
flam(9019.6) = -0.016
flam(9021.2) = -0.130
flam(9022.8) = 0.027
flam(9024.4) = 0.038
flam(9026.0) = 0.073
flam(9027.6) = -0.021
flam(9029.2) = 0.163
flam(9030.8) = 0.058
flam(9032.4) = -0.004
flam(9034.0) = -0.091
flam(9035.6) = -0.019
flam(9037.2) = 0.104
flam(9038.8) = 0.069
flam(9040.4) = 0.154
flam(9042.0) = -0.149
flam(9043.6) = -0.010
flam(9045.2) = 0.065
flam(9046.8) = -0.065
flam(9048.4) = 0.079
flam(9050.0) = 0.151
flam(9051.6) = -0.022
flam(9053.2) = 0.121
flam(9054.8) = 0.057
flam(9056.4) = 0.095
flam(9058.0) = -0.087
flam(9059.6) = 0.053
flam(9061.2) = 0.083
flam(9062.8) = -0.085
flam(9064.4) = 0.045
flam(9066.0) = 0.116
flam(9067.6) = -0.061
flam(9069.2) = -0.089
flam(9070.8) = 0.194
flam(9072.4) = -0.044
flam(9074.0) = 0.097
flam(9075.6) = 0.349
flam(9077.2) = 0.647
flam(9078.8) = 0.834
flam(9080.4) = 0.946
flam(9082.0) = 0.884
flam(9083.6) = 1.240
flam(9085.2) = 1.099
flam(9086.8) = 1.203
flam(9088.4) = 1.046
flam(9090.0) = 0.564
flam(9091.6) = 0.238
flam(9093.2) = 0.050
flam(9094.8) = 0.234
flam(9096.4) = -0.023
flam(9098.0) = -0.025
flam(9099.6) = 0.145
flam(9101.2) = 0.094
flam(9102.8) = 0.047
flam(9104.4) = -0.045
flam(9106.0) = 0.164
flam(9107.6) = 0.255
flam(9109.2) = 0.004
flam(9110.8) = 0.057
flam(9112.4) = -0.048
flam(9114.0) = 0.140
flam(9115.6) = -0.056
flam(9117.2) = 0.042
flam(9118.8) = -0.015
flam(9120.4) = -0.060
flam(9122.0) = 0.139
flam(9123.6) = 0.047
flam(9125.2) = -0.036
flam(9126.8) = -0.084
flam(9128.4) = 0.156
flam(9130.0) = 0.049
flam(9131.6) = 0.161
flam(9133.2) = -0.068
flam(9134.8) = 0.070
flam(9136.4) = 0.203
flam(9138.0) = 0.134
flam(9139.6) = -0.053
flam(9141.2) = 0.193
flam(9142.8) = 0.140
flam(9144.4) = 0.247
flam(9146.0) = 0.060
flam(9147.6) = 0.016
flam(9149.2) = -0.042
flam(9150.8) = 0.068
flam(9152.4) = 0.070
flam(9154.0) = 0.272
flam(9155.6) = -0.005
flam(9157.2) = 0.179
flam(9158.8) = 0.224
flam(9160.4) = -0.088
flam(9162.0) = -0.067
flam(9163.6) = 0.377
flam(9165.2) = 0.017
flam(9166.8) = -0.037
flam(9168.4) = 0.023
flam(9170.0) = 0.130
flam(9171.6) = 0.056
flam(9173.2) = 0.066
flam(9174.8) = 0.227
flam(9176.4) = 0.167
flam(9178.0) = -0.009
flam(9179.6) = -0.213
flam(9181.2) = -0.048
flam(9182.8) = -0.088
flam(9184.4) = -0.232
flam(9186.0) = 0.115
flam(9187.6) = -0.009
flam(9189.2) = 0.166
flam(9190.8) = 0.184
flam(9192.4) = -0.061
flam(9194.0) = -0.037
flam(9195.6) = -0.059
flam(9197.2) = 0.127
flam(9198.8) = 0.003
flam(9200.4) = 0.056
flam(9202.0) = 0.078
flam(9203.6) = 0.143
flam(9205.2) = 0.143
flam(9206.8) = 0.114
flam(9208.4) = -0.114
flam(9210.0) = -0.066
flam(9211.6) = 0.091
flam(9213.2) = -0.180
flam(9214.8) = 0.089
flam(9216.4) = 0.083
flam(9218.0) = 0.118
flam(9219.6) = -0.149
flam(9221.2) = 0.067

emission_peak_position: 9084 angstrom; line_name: [O II]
